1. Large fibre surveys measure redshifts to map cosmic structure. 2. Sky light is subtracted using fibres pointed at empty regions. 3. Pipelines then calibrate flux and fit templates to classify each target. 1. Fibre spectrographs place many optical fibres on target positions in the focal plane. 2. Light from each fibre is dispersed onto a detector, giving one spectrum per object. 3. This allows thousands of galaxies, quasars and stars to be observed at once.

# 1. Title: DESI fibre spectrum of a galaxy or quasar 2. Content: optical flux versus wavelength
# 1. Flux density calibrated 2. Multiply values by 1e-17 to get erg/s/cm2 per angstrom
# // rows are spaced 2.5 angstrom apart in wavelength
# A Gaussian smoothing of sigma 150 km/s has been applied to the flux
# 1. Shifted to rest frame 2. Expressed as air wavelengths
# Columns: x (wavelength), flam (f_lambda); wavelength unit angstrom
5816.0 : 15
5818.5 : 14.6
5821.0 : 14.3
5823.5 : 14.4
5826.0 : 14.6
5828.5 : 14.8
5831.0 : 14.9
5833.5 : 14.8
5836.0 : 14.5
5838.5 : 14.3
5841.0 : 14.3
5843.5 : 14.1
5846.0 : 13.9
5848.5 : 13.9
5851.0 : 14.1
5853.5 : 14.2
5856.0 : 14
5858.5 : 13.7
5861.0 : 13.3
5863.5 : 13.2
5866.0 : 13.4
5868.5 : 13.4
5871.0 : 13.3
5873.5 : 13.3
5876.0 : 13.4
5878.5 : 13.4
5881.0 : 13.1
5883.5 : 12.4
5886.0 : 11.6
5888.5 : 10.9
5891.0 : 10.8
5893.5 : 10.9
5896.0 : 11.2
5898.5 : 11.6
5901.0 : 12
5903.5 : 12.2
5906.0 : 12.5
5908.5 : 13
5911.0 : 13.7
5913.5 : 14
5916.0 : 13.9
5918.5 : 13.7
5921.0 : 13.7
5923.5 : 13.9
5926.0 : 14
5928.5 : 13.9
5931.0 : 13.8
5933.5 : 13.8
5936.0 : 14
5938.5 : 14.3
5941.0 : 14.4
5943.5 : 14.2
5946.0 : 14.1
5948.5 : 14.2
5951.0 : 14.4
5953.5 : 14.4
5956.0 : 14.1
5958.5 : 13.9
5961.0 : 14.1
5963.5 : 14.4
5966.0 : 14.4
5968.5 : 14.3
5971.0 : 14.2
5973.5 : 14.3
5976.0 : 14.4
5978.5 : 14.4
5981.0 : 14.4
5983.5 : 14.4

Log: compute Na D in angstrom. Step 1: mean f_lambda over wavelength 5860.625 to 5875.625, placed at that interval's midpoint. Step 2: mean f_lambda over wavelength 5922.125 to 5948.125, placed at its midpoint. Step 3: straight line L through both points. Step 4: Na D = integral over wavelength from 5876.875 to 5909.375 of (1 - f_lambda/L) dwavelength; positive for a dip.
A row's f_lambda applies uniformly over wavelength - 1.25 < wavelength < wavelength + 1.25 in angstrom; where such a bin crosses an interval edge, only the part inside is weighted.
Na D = 3.9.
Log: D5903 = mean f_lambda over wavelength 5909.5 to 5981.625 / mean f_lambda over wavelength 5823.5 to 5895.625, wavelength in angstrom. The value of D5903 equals 1.05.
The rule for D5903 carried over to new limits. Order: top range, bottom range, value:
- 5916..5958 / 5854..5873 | 1.04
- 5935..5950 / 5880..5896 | 1.23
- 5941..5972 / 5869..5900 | 1.17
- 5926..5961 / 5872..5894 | 1.15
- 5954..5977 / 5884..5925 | 1.14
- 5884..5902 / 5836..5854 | 0.80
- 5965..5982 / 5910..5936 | 1.04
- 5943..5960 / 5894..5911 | 1.17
